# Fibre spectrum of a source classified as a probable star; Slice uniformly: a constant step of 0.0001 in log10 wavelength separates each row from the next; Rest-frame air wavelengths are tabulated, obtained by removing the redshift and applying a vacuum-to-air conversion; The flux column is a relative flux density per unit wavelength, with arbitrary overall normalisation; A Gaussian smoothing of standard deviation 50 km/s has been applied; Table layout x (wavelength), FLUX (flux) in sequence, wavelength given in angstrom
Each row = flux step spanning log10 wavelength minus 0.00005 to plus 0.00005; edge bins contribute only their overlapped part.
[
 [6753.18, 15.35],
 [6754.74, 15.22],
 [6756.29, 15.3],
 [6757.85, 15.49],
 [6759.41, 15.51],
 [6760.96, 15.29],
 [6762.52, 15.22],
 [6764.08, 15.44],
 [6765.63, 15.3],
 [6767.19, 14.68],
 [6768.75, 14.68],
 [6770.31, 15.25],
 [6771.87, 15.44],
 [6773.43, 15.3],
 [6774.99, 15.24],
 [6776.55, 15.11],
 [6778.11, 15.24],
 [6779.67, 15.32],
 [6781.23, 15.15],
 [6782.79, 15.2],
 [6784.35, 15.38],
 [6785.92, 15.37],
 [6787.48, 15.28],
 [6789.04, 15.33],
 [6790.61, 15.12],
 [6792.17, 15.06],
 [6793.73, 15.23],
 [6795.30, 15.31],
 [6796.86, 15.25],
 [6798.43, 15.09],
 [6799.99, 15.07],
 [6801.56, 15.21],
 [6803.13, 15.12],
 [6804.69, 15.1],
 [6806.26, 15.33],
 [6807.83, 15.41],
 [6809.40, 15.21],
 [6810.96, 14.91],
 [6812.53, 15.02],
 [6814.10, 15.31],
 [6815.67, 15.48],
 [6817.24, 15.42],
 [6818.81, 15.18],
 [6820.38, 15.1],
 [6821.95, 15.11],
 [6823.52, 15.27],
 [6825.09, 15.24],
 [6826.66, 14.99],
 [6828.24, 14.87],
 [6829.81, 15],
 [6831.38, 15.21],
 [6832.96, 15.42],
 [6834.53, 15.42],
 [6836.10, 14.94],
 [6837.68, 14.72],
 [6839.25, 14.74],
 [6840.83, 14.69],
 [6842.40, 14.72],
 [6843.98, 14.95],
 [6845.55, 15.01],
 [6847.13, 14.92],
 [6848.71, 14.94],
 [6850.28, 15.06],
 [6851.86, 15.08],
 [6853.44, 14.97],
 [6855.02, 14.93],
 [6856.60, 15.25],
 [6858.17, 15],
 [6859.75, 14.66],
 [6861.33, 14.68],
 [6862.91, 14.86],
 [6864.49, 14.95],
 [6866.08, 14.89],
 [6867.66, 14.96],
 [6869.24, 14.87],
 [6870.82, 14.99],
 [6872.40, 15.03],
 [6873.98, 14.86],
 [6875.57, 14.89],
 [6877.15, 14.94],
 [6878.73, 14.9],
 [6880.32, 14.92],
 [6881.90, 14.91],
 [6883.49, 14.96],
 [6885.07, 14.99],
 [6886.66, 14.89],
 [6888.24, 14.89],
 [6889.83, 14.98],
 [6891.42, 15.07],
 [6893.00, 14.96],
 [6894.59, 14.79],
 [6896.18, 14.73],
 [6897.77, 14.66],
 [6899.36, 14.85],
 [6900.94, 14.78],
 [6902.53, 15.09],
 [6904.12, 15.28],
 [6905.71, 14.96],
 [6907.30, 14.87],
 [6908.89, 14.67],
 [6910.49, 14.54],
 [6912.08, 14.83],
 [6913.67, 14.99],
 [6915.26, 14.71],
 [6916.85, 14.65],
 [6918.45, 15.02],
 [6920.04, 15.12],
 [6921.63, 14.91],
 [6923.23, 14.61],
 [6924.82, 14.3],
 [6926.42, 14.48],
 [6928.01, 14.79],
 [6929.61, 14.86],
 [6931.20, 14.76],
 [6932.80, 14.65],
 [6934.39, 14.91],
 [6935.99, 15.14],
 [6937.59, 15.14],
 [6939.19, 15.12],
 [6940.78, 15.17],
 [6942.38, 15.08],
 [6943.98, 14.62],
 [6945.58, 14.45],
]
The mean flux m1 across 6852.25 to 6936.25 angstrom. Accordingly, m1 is 14.9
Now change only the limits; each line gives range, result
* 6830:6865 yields 15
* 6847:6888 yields 14.9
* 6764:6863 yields 15.1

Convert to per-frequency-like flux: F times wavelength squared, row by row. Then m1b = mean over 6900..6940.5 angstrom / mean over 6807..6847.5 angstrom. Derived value 1.01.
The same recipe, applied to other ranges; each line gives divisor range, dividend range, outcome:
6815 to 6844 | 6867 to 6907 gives 1.01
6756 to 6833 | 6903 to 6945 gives 1.01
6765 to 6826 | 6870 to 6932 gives 1.01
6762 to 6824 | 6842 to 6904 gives 1.00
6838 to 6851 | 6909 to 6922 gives 1.02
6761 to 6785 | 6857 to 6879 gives 1.01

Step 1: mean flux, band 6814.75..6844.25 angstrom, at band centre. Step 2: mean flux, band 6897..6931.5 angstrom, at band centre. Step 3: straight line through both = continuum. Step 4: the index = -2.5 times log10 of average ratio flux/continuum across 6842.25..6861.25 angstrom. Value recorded 0.00 mag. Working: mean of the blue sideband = 15.1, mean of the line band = 15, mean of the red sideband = 14.8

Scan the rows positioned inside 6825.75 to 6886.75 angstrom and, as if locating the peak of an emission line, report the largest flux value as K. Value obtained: 15.42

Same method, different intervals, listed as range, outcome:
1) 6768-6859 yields 15.48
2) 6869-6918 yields 15.28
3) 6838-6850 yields 15.01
